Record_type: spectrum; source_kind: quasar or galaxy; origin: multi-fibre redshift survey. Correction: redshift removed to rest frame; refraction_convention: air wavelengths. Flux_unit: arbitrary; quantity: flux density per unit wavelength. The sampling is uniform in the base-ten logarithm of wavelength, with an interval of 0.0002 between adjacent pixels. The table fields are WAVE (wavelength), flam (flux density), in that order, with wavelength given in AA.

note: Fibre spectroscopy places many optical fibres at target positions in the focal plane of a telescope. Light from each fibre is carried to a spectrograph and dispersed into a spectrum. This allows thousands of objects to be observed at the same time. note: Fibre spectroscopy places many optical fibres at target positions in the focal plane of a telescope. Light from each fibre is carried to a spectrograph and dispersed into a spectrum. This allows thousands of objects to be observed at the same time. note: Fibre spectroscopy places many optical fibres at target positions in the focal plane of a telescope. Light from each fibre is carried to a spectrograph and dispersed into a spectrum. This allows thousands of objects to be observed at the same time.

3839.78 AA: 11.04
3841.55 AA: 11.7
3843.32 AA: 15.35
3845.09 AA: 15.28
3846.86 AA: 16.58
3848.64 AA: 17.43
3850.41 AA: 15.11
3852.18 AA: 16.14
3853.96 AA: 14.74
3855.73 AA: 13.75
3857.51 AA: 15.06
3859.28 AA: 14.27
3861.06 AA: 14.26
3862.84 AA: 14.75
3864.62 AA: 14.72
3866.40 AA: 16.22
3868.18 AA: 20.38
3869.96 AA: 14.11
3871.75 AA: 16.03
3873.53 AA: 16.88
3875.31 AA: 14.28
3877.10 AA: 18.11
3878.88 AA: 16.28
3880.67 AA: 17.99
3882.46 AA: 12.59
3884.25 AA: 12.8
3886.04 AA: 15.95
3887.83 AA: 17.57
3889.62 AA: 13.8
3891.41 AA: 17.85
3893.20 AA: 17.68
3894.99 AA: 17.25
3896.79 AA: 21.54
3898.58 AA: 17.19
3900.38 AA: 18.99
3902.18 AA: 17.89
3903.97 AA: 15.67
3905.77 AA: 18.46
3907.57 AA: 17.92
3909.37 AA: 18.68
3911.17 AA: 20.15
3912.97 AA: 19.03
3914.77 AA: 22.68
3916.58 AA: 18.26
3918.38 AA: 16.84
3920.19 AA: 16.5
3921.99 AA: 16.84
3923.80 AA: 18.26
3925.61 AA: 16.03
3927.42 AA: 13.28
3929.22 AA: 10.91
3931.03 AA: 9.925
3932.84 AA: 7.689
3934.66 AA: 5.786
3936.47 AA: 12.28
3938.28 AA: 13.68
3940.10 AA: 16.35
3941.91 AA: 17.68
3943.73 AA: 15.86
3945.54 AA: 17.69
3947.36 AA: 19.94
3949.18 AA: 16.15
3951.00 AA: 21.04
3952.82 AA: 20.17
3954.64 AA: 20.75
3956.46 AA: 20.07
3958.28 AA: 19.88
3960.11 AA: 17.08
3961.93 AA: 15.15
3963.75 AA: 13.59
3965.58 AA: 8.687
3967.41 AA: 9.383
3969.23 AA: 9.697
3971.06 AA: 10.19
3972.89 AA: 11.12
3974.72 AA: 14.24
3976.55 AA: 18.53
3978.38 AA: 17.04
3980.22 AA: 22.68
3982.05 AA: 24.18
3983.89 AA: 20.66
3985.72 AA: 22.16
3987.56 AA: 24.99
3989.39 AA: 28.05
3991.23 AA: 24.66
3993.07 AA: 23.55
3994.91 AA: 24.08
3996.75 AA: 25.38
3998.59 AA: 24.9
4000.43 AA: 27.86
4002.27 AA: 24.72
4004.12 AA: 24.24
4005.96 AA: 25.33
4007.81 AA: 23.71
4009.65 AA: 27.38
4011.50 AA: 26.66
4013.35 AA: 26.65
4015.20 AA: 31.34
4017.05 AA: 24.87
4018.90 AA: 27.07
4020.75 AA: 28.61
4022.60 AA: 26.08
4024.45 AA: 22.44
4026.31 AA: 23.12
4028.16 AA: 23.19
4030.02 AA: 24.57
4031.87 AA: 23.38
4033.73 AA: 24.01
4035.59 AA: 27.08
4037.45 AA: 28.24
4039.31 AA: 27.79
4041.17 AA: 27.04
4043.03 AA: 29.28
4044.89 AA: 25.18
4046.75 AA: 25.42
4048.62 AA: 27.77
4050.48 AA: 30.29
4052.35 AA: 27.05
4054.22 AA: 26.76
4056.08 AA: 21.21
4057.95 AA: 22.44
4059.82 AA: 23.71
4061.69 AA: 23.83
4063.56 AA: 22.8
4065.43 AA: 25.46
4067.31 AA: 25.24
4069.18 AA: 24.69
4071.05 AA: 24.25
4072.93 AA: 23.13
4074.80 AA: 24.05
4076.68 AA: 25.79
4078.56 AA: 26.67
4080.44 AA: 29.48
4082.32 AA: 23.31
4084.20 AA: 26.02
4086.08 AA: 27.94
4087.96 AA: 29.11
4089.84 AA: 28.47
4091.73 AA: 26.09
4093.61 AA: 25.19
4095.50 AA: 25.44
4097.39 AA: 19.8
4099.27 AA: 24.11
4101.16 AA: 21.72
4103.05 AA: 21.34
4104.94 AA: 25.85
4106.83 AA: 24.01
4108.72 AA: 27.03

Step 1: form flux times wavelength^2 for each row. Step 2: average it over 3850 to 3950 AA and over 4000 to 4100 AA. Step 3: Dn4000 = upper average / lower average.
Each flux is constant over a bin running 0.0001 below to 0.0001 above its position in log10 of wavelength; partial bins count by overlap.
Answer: 1.73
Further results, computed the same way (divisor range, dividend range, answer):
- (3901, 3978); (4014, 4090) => 1.74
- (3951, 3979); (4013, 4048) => 1.77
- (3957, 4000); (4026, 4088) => 1.41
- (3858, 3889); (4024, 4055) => 1.81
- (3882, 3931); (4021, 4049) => 1.61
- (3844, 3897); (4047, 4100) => 1.77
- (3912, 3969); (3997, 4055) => 1.75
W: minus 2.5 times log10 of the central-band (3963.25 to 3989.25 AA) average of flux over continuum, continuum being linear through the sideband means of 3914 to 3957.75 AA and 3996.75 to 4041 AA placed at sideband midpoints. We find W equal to 0.256 mag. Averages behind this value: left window 16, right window 25.8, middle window 16.6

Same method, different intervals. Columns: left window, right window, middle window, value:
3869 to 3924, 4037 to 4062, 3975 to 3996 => -0.004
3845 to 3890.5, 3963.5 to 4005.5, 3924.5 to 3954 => 0.235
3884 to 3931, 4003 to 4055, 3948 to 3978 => 0.344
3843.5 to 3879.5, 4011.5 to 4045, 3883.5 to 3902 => 0.035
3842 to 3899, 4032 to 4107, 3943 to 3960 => 0.046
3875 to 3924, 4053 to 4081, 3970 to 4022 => -0.084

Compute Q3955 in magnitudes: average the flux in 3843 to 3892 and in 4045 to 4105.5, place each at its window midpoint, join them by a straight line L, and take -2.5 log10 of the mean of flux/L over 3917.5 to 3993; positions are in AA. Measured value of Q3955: 0.19 mag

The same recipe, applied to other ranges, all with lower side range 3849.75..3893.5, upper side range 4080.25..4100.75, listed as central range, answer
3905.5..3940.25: 0.162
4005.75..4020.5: -0.207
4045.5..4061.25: -0.069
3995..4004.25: -0.181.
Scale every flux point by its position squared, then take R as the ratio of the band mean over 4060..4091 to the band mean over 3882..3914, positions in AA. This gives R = 1.61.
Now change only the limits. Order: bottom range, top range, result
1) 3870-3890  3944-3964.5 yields 1.21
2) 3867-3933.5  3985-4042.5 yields 1.64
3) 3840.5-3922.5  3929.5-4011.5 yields 1.18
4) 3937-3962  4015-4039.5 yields 1.48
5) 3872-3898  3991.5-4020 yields 1.67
